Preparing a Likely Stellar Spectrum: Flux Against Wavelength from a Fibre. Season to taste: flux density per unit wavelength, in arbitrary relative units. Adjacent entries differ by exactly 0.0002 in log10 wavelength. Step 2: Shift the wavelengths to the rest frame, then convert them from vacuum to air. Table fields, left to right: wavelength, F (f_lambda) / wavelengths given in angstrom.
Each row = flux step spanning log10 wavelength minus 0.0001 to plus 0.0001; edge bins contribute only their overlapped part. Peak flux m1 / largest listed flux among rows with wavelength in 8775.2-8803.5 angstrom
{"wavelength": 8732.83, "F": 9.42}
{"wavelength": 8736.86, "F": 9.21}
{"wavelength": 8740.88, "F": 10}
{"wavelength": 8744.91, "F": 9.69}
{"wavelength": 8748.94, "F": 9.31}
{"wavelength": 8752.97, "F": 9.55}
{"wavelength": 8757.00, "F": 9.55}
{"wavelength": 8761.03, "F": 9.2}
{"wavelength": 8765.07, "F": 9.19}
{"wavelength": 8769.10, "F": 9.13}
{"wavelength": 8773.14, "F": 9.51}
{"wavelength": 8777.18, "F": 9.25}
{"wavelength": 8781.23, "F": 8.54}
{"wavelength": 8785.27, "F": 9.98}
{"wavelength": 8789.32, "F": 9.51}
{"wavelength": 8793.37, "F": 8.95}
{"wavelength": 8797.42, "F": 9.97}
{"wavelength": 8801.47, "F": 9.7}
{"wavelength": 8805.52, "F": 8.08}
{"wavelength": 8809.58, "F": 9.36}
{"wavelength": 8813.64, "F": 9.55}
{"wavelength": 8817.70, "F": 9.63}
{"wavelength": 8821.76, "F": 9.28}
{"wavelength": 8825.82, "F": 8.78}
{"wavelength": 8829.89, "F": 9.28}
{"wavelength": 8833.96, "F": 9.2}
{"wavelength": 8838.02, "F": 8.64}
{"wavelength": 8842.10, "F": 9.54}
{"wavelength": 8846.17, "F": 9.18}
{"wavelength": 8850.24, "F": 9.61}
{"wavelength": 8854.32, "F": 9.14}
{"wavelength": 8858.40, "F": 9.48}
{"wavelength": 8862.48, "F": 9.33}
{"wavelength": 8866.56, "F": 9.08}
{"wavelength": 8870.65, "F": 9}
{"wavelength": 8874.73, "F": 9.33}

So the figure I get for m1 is 9.98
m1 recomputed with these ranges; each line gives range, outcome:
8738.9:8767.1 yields 10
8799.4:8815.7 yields 9.7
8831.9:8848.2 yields 9.54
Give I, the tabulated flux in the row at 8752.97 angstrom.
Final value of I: 9.55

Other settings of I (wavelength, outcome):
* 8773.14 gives 9.51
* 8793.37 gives 8.95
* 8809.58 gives 9.36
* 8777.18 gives 9.25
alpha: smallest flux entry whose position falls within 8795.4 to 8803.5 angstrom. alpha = 9.7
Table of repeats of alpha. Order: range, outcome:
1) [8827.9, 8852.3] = 8.64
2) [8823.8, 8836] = 8.78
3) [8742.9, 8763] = 9.2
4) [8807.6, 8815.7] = 9.36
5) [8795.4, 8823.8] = 8.08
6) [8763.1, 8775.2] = 9.13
